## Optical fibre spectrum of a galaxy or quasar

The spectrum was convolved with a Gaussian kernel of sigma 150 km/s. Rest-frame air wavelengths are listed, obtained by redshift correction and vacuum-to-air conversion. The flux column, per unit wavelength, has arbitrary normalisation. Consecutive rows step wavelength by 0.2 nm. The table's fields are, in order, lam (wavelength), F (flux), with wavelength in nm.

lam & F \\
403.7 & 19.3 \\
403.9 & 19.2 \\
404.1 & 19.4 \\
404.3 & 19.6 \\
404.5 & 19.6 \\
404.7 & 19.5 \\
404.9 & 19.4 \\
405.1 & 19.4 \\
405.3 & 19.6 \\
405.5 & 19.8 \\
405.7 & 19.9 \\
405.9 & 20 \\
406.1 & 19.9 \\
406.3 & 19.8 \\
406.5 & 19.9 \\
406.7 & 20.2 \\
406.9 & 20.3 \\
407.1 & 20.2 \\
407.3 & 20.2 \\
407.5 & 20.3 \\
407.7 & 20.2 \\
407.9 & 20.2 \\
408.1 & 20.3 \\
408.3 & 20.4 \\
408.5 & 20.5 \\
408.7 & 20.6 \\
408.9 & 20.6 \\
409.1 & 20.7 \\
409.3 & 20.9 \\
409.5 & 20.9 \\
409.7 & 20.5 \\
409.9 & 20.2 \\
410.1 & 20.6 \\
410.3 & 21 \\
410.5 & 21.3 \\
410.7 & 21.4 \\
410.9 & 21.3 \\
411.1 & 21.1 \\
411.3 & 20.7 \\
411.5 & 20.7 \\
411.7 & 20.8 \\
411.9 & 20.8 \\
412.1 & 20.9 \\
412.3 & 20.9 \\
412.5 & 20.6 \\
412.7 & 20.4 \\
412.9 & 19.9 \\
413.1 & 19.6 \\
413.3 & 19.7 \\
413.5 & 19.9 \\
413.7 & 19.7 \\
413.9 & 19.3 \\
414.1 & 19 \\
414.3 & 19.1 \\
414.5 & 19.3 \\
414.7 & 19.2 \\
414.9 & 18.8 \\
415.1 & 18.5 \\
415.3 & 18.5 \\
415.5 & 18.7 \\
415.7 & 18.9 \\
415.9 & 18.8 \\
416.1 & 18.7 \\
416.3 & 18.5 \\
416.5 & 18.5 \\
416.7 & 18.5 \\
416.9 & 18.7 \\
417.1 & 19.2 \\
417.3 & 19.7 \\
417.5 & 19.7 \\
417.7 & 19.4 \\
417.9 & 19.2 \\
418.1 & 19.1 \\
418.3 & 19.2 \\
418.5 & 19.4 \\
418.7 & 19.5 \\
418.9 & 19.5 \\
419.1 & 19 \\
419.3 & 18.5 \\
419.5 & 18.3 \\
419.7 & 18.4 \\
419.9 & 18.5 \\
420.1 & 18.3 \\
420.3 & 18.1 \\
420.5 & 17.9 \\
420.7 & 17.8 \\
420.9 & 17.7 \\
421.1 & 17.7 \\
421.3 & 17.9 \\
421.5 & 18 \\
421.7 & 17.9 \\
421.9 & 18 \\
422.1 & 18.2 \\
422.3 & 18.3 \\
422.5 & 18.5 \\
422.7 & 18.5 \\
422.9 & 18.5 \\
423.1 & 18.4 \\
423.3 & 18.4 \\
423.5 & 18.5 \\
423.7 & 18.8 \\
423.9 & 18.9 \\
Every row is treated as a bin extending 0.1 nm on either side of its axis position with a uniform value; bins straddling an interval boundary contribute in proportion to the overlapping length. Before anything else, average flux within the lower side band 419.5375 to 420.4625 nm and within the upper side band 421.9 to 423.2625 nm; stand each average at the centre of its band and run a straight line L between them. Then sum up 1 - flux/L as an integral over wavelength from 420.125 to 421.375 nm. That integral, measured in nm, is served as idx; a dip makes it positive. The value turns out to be 0.03 nm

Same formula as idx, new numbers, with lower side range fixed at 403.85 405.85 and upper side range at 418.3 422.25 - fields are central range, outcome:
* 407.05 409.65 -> -0.159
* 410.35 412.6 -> -0.225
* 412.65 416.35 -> -0.071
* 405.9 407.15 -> -0.039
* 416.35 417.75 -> -0.034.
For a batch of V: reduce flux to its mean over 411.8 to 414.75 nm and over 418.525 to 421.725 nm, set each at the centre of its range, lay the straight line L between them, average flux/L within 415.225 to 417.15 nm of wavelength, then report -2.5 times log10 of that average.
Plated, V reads 0.031 mag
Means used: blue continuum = 19.9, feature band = 18.7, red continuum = 18.3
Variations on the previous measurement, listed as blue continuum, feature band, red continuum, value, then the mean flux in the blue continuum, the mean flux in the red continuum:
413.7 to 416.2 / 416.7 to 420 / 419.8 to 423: -0.03 mag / 18.9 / 18.1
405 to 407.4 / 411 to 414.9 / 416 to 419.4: -0.03 mag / 19.9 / 19.1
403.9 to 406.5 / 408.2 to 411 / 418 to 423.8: -0.08 mag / 19.6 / 18.4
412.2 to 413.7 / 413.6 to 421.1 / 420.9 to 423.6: 0.02 mag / 20.1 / 18.2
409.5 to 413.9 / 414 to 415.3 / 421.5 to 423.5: 0.06 mag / 20.6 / 18.3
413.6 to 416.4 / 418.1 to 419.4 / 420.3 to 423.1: -0.04 mag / 18.9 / 18.1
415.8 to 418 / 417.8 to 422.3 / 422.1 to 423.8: 0.02 mag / 19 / 18.5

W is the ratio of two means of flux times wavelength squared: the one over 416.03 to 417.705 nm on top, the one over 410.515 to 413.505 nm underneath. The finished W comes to 0.94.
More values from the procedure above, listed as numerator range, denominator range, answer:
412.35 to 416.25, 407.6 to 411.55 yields 0.95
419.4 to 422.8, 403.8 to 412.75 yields 0.95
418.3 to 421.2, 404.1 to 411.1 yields 0.97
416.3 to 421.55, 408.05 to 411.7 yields 0.94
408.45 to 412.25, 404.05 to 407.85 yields 1.07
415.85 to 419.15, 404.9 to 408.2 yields 1.01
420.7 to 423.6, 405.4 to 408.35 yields 0.97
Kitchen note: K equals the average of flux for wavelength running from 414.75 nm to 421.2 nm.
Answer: 18.7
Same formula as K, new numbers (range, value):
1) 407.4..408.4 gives 20.3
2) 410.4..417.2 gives 19.7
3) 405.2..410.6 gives 20.3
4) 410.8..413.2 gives 20.6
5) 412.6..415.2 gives 19.4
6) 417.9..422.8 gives 18.4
